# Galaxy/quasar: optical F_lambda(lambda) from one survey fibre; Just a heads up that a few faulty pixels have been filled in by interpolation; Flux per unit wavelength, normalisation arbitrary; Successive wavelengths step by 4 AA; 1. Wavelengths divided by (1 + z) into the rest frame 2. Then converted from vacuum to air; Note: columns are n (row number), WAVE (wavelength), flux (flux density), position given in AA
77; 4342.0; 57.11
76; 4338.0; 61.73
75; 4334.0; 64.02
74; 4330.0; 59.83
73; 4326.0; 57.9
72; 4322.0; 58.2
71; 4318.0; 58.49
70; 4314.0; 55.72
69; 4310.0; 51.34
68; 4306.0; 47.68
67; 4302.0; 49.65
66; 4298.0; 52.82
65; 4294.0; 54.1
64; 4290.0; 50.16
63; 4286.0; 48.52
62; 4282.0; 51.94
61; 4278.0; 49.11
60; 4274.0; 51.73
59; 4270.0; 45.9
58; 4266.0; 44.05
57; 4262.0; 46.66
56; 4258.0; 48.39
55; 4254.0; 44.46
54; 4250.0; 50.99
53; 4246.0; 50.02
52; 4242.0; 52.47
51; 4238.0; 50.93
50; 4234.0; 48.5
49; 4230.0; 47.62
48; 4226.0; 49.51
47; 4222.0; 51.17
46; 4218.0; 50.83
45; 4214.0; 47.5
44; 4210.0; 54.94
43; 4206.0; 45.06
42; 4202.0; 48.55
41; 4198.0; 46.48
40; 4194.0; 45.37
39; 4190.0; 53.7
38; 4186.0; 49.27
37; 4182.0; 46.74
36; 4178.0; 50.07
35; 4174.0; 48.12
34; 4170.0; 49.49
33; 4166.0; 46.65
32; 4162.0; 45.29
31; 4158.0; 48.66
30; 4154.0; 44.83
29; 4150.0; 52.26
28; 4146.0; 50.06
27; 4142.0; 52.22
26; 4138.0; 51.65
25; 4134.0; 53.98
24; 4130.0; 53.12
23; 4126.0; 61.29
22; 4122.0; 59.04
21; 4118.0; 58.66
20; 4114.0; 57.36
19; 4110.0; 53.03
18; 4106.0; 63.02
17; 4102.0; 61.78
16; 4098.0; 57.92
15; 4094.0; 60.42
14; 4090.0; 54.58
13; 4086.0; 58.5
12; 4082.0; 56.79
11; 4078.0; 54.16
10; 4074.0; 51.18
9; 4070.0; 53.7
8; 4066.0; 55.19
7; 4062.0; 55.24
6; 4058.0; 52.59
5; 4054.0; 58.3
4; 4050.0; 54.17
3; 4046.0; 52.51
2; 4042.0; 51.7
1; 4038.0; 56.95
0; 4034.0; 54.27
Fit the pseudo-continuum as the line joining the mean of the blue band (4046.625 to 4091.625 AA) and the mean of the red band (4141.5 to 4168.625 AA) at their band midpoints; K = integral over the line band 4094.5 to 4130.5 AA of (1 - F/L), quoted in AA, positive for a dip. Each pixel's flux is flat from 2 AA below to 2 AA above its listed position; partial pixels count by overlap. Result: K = -4.9 AA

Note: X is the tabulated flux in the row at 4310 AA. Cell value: 51.34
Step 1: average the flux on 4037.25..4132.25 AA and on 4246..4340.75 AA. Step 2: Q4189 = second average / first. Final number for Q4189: 0.93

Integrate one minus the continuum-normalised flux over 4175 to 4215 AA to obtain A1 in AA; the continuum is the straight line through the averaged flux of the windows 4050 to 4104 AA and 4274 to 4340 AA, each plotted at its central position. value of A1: 4.7 AA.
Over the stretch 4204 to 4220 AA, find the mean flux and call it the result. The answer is 49.6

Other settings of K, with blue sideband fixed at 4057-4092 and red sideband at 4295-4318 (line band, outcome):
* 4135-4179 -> 3.8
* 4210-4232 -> 1.4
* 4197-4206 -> 1.1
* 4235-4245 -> 0.3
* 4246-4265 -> 1.8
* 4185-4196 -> 0.8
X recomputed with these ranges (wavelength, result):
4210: 54.94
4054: 58.3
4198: 46.48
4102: 61.78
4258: 48.39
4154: 44.83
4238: 50.93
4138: 51.65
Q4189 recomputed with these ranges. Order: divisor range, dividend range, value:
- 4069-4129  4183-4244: 0.86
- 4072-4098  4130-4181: 0.88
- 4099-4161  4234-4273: 0.88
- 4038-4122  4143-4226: 0.87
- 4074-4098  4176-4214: 0.86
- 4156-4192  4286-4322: 1.08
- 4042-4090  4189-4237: 0.90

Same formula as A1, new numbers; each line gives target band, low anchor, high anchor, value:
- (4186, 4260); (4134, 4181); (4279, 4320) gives 1.8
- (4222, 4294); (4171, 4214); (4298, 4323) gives 3.1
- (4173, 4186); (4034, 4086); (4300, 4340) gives 1.6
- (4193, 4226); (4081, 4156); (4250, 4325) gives 2.6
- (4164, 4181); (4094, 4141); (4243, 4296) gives 1.8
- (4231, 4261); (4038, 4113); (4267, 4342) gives 2.8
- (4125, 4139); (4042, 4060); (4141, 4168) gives -1.4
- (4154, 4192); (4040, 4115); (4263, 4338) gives 4.3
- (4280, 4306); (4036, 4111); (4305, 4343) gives 2.9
